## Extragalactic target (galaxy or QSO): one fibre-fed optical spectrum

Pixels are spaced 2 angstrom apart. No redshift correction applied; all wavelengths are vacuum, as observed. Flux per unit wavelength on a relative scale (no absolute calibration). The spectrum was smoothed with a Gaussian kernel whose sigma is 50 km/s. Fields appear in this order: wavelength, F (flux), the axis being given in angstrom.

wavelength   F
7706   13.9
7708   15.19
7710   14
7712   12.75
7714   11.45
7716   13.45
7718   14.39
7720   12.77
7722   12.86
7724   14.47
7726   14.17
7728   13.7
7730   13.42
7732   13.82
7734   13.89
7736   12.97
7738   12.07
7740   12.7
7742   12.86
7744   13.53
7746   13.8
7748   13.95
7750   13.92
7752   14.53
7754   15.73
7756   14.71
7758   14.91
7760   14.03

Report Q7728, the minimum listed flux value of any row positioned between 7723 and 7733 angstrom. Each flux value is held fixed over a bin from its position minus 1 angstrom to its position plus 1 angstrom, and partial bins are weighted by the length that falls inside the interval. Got 13.42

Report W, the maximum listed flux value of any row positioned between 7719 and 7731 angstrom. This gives 14.47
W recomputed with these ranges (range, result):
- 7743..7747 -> 13.8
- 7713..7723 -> 14.39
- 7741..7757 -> 15.73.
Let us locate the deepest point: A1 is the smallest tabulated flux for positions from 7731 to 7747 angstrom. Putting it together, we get 12.07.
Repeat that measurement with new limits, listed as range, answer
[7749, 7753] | 13.92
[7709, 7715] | 11.45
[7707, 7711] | 14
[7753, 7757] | 14.71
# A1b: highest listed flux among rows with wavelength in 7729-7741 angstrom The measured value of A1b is 13.89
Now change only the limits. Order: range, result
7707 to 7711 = 15.19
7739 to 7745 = 13.53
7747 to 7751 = 13.95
